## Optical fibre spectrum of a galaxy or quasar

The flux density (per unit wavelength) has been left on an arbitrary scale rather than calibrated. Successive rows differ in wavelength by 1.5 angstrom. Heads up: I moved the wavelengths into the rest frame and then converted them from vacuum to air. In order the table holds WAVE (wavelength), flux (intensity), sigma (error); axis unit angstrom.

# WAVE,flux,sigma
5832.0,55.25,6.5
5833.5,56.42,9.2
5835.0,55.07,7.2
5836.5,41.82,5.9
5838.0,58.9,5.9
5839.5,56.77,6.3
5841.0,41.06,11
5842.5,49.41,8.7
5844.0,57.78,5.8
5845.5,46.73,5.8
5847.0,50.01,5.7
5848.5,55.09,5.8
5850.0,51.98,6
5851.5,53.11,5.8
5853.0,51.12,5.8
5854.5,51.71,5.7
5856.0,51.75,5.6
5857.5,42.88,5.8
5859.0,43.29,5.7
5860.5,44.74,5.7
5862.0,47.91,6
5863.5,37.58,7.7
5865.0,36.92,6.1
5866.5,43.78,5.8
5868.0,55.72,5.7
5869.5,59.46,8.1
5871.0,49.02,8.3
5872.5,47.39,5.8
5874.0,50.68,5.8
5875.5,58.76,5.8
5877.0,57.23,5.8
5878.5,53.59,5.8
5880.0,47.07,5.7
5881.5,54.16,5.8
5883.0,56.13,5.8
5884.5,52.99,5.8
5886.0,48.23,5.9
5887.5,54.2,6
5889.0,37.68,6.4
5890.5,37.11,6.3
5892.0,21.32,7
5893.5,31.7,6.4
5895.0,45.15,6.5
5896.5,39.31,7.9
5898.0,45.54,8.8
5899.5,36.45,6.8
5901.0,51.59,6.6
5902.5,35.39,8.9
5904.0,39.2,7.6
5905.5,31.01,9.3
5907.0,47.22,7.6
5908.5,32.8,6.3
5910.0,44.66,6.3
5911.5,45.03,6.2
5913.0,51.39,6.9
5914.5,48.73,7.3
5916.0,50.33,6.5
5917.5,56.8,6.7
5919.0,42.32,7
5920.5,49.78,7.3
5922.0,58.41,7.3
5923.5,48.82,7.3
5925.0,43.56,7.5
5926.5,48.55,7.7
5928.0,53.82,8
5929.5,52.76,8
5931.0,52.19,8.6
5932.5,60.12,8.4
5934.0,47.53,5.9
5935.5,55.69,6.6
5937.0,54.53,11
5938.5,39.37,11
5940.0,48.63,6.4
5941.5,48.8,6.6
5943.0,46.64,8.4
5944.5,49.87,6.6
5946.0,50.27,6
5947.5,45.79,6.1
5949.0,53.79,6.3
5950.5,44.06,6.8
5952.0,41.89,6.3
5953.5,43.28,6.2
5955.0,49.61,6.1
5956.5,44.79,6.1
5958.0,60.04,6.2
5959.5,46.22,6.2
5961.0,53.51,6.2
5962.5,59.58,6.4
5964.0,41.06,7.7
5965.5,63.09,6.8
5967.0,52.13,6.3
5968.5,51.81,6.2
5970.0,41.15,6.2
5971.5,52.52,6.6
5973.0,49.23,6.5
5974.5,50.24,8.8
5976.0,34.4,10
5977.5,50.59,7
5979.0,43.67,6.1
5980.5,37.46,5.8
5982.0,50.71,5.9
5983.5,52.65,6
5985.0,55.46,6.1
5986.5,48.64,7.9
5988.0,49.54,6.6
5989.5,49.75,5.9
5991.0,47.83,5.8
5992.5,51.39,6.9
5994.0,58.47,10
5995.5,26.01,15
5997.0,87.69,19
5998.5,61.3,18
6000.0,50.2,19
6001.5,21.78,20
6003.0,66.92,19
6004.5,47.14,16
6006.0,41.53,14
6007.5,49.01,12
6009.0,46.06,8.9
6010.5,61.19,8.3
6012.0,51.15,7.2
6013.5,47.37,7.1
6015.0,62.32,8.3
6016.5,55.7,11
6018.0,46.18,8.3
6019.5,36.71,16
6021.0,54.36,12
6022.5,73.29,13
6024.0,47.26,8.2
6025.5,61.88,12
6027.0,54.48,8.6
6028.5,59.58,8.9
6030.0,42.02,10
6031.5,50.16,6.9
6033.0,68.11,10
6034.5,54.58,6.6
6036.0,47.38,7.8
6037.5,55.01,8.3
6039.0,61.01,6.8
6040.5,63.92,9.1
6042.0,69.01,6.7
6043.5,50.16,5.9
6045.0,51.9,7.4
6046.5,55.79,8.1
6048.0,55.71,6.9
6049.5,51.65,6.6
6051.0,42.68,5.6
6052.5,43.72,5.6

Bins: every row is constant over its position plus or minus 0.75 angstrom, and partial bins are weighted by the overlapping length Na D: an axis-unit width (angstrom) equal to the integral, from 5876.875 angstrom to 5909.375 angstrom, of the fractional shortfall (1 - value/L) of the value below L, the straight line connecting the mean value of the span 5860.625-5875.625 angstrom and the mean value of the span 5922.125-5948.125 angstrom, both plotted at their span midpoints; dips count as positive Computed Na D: 3.8 angstrom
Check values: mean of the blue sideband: 48.1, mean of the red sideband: 50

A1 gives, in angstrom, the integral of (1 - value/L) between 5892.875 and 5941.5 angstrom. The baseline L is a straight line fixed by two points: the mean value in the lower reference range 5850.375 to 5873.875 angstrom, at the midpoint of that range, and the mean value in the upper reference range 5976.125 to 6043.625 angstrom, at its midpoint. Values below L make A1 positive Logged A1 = 3.0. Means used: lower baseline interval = 47.9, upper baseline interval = 52.4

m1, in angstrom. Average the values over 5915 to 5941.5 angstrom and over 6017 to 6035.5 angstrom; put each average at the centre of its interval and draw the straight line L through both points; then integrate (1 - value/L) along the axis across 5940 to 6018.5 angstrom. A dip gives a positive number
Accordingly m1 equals 3.9 angstrom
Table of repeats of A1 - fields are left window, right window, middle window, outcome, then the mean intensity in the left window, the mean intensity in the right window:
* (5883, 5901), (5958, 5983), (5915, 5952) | -3.49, 42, 49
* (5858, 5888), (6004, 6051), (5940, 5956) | 1.34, 49.8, 53.8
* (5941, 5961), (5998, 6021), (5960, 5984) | -0.08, 48.3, 49.7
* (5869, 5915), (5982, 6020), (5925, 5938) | -1.35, 45.4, 51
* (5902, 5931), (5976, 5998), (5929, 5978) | -1.04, 46.6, 50.3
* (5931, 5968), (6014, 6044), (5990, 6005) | 0.42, 50.1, 55.6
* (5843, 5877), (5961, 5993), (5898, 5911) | 2.43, 49.6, 49.3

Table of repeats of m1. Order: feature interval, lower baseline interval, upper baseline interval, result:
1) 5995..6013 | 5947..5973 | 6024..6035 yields 0.71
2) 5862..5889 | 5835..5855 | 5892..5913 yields -3.02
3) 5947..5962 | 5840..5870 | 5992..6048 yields 0.92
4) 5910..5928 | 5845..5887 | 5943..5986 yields -0.01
